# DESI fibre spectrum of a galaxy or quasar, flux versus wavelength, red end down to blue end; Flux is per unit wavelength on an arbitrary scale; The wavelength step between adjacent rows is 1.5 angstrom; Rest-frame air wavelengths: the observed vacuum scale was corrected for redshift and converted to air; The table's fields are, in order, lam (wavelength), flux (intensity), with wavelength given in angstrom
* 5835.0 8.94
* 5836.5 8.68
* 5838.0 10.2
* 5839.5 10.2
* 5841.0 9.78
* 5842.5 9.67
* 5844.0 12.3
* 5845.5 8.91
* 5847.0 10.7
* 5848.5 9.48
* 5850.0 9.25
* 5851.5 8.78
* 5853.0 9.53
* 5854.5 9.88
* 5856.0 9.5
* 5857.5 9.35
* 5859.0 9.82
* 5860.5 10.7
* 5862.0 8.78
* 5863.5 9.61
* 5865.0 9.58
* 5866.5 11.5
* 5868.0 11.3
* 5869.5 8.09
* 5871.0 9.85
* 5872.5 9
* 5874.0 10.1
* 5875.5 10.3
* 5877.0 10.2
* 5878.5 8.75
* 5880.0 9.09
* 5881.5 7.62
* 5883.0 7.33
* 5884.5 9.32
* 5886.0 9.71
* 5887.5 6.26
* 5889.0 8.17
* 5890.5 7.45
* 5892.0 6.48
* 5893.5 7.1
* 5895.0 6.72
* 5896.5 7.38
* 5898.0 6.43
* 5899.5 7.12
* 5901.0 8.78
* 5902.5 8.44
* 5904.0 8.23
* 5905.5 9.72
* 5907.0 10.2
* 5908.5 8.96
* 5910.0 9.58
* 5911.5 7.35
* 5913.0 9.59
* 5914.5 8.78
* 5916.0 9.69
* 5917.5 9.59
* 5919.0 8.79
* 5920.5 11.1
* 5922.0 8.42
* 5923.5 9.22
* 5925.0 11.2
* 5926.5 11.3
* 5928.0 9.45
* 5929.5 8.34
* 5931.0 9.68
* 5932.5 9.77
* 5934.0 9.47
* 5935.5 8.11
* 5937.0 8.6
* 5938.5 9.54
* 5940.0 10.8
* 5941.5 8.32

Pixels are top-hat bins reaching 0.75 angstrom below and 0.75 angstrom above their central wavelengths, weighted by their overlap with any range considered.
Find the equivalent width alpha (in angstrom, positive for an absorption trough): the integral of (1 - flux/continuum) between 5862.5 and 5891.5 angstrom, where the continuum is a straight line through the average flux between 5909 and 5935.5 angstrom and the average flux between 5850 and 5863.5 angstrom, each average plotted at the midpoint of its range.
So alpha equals 1.3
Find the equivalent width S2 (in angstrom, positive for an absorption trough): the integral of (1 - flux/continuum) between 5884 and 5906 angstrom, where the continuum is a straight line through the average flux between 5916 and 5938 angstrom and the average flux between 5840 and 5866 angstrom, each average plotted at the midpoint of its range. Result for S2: 4.2 angstrom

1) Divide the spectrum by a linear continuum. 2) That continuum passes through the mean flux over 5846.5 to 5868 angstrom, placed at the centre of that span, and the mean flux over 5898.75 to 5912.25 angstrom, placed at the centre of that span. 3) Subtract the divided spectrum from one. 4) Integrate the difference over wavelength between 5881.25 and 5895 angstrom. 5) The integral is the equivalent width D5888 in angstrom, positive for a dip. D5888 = 2.2 angstrom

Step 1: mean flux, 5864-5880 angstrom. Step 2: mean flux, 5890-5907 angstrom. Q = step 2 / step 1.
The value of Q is 0.8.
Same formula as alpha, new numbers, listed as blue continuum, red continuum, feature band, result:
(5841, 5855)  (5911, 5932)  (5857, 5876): -0.2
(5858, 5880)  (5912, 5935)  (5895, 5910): 2.1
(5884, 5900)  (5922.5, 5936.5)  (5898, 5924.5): -1.4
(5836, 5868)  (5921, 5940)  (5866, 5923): 5.5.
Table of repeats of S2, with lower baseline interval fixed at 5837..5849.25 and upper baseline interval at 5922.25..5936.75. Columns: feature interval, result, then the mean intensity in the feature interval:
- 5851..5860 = 0.5 angstrom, 9.53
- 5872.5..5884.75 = 1.0 angstrom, 9.07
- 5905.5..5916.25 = 0.5 angstrom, 9.18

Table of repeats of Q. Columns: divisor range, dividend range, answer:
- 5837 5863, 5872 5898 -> 0.84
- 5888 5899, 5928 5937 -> 1.28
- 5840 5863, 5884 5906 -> 0.80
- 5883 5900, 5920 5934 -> 1.31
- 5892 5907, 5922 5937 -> 1.21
